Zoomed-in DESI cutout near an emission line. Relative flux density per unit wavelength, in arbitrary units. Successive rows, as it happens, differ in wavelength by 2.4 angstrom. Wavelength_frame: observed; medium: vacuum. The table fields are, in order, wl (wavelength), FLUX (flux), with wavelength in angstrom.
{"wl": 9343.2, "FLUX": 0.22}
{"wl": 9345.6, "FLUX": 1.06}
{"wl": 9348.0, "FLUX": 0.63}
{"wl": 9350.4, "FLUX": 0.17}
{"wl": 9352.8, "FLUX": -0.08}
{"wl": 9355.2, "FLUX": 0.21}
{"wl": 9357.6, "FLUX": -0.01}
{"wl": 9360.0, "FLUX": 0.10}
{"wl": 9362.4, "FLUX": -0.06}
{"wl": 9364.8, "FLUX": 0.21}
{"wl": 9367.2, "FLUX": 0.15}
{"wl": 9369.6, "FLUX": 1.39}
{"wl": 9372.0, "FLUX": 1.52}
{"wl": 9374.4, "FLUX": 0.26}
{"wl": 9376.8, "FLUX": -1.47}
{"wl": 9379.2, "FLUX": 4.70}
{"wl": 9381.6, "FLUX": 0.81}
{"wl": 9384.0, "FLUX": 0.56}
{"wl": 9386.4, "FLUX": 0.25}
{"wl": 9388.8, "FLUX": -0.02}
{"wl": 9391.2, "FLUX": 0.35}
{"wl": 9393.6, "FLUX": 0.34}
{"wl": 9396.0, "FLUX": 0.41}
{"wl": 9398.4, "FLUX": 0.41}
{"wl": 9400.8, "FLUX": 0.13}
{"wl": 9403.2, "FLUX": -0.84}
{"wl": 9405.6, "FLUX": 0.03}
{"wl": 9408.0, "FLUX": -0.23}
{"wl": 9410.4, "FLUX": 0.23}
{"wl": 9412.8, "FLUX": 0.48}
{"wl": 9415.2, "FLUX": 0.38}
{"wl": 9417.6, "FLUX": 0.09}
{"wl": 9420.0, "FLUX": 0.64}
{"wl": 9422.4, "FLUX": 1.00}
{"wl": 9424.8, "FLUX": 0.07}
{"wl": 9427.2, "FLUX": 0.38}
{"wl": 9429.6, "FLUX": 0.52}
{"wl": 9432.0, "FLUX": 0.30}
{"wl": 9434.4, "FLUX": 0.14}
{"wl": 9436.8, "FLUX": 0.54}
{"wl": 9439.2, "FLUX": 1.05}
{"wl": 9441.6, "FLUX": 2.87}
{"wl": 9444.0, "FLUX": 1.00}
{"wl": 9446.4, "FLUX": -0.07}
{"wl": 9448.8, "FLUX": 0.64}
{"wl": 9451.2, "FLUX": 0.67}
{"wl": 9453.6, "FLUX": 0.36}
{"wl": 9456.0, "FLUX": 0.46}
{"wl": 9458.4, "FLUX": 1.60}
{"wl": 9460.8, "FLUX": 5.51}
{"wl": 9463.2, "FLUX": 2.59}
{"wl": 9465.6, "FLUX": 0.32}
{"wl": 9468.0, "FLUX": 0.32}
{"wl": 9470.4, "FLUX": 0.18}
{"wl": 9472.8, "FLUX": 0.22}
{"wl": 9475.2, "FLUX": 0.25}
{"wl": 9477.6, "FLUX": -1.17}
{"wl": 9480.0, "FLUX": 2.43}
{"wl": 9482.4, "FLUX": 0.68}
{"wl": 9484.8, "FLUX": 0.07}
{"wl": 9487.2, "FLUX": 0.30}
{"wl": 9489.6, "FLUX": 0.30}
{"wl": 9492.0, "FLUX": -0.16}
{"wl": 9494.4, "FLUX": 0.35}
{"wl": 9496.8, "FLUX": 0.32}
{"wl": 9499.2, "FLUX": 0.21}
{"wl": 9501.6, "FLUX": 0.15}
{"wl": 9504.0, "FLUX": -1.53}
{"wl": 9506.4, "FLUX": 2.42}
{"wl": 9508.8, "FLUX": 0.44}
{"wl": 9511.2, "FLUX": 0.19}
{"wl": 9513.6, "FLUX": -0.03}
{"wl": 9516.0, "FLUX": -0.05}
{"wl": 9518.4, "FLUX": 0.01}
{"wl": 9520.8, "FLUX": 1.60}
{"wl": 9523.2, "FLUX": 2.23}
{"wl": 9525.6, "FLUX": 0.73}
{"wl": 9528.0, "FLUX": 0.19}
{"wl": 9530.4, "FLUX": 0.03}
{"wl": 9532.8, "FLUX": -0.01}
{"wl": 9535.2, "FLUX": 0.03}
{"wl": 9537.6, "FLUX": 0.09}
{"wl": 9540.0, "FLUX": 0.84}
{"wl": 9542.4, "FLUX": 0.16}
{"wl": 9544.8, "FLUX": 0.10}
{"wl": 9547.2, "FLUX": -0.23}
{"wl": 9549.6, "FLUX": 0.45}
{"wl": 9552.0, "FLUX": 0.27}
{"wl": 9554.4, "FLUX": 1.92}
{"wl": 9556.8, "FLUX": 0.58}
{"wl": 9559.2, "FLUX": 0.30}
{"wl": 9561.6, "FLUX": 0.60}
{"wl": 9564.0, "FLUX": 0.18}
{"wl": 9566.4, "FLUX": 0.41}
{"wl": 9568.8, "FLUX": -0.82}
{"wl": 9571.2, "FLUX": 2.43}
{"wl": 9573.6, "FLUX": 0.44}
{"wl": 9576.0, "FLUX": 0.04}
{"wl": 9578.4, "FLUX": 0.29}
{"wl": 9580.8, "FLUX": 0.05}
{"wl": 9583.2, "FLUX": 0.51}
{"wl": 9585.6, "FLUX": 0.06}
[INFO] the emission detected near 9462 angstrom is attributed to [O III]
